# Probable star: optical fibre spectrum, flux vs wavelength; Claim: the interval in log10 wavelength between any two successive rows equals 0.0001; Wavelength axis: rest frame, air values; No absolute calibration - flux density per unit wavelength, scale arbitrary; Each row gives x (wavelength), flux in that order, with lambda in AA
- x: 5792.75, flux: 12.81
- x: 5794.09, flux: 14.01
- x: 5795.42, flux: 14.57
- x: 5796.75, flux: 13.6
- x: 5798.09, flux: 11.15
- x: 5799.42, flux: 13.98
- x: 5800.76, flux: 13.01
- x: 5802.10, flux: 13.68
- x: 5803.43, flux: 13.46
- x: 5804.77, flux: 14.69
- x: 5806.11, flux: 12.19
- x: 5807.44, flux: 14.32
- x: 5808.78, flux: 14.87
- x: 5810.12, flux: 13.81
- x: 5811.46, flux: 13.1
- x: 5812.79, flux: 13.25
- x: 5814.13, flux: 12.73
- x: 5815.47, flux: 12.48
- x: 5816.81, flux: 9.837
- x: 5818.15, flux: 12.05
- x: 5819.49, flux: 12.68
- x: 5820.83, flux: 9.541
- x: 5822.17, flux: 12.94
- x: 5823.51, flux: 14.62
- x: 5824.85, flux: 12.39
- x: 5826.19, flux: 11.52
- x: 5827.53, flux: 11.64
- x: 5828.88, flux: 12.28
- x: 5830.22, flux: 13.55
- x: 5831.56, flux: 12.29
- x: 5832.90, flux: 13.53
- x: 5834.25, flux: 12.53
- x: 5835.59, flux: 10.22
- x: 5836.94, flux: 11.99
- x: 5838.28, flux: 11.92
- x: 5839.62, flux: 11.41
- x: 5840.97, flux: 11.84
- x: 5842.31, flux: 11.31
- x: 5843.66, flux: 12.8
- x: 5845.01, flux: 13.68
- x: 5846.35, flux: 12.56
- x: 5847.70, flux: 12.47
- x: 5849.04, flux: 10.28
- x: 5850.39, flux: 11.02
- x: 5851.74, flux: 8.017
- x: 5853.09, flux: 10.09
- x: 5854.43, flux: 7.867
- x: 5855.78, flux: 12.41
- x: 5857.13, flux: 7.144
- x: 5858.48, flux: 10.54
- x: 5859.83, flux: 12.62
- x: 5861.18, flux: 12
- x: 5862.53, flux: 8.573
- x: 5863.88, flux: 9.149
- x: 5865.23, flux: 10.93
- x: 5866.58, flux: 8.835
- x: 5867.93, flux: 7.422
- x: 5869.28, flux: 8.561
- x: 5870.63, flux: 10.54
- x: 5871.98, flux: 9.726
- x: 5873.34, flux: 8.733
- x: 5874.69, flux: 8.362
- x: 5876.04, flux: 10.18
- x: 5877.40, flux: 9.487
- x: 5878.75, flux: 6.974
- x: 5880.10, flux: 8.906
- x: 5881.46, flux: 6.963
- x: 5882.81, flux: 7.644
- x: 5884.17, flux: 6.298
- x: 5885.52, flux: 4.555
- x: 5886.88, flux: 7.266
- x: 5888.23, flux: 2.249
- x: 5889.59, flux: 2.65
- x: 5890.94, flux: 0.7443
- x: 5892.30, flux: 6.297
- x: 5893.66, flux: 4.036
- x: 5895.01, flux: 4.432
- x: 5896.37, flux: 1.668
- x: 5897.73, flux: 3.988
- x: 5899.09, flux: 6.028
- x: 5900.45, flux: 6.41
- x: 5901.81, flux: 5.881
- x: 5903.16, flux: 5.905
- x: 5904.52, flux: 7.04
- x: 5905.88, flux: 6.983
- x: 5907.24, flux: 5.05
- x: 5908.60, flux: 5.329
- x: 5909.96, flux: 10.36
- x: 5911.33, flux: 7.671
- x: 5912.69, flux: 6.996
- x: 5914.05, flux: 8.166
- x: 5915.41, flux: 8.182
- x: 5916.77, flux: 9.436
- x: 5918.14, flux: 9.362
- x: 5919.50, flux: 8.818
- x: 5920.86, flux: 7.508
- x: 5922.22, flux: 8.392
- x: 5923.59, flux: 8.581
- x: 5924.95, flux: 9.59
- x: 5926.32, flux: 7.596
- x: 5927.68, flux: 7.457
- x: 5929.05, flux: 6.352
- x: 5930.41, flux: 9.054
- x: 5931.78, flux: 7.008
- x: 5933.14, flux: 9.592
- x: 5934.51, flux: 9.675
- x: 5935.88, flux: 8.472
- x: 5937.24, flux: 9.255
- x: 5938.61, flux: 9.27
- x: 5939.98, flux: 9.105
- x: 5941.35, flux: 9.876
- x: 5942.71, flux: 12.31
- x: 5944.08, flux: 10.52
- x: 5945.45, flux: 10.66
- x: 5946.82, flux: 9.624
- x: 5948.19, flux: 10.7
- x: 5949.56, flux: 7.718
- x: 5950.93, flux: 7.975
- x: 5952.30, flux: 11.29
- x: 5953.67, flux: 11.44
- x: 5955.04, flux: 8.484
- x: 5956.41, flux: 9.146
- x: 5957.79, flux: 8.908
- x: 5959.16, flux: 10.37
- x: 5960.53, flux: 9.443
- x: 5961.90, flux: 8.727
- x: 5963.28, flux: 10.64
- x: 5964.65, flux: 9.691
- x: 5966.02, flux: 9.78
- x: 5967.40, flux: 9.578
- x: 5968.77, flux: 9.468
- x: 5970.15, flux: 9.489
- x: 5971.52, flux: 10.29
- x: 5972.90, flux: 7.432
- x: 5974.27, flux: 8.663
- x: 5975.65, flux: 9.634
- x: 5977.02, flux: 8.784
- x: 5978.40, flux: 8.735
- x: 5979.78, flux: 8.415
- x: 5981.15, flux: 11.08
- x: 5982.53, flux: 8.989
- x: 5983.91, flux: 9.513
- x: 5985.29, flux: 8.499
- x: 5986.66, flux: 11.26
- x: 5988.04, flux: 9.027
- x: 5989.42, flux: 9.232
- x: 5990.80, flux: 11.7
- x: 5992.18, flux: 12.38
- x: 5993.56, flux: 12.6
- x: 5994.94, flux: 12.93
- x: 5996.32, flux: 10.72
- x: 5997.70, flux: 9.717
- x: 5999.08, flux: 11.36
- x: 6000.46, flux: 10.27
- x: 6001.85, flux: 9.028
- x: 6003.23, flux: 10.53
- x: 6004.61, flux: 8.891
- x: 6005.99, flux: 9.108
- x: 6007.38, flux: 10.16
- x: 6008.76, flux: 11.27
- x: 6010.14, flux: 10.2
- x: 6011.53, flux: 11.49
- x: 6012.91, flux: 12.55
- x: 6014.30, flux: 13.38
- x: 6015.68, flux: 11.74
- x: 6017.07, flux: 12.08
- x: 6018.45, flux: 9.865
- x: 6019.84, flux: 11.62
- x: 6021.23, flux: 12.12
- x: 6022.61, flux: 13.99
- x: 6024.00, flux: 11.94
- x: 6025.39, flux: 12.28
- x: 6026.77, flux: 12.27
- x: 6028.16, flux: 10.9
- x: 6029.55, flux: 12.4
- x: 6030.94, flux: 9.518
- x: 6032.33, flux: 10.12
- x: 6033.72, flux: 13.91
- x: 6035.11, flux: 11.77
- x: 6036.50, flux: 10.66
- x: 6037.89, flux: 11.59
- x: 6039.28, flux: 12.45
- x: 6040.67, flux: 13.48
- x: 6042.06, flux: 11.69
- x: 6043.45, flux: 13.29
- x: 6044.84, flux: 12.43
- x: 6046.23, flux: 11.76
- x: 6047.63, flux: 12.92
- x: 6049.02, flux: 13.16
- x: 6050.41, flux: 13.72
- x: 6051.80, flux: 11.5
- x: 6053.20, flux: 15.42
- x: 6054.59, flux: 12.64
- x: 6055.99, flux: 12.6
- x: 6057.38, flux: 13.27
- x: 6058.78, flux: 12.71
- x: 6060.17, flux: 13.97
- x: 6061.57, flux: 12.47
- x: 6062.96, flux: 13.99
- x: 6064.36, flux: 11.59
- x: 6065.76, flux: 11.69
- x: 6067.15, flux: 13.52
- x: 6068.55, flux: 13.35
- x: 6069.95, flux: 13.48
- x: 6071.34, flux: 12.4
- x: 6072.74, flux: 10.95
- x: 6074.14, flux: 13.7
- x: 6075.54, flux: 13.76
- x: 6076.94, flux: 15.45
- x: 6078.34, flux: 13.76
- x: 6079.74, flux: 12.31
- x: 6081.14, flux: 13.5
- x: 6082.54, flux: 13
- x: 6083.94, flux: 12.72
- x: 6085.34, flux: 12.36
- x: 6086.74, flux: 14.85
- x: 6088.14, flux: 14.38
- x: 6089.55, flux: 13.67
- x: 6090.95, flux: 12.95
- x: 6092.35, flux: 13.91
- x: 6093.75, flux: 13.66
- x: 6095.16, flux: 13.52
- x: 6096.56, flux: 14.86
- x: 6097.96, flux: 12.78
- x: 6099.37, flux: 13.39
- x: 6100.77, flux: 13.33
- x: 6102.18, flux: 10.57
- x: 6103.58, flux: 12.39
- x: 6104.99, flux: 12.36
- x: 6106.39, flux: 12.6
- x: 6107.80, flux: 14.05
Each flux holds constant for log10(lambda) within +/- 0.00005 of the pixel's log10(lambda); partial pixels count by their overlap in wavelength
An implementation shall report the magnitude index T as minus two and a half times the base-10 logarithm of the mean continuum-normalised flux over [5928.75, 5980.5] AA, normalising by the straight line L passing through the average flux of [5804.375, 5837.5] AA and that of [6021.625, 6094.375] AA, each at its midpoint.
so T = 0.329 mag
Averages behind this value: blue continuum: 12.6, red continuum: 12.8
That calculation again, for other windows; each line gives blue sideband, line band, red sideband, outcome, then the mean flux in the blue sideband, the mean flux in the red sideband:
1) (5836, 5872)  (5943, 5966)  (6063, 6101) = 0.21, 10.6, 13.3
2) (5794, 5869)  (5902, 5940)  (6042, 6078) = 0.46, 11.9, 13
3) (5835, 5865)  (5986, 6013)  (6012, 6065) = 0.13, 10.9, 12.4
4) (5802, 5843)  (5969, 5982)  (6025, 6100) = 0.36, 12.5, 12.9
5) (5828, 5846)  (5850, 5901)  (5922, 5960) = 0.43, 12.3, 9.24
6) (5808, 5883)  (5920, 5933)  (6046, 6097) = 0.42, 11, 13.2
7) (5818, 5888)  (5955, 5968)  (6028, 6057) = 0.20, 10.4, 12.3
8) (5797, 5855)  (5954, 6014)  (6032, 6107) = 0.26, 12.2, 12.9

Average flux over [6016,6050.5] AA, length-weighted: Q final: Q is 12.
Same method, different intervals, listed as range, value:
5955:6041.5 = 10.6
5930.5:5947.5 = 9.59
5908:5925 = 8.31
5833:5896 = 9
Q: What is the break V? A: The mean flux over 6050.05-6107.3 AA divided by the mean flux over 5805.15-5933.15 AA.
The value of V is 1.4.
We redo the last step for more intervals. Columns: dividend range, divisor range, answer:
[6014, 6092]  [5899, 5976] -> 1.45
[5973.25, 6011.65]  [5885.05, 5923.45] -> 1.64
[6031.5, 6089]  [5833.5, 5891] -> 1.37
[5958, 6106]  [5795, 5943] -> 1.22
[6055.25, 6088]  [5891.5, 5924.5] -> 1.94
